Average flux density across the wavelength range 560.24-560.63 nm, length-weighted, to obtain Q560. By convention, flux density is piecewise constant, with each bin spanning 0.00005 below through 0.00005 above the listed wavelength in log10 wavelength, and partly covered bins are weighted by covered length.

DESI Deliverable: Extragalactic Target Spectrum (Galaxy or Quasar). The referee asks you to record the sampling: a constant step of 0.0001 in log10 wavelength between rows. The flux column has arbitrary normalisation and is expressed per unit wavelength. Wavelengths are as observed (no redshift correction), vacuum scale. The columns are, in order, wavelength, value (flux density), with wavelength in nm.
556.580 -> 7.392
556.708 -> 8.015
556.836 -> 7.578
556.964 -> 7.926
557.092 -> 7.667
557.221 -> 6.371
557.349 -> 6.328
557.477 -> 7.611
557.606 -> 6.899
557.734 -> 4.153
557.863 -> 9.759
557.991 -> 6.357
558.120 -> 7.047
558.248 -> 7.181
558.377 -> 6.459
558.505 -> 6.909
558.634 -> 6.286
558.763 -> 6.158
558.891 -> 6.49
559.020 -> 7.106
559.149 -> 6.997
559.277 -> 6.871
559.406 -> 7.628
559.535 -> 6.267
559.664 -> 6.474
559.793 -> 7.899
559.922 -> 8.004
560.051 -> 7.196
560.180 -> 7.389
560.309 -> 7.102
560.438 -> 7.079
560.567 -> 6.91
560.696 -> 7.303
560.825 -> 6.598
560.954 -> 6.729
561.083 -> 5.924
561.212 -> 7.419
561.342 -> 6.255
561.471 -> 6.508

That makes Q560 7.04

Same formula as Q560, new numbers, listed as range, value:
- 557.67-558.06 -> 6.75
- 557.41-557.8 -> 6.23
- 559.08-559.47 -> 7.17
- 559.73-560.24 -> 7.62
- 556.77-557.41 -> 7.18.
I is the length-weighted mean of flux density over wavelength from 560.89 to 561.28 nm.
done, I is 6.68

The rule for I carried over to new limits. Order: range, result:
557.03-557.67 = 6.97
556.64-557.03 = 7.85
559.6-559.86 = 7.19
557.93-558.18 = 6.69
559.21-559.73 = 6.82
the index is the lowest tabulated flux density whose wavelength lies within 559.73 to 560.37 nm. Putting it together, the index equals 7.102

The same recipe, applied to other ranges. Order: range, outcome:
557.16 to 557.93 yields 4.153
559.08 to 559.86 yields 6.267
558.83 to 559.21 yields 6.49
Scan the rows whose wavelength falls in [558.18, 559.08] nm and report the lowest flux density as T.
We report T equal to 6.158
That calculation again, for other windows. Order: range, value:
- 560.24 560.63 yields 6.91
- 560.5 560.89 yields 6.598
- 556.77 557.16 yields 7.578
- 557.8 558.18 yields 6.357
